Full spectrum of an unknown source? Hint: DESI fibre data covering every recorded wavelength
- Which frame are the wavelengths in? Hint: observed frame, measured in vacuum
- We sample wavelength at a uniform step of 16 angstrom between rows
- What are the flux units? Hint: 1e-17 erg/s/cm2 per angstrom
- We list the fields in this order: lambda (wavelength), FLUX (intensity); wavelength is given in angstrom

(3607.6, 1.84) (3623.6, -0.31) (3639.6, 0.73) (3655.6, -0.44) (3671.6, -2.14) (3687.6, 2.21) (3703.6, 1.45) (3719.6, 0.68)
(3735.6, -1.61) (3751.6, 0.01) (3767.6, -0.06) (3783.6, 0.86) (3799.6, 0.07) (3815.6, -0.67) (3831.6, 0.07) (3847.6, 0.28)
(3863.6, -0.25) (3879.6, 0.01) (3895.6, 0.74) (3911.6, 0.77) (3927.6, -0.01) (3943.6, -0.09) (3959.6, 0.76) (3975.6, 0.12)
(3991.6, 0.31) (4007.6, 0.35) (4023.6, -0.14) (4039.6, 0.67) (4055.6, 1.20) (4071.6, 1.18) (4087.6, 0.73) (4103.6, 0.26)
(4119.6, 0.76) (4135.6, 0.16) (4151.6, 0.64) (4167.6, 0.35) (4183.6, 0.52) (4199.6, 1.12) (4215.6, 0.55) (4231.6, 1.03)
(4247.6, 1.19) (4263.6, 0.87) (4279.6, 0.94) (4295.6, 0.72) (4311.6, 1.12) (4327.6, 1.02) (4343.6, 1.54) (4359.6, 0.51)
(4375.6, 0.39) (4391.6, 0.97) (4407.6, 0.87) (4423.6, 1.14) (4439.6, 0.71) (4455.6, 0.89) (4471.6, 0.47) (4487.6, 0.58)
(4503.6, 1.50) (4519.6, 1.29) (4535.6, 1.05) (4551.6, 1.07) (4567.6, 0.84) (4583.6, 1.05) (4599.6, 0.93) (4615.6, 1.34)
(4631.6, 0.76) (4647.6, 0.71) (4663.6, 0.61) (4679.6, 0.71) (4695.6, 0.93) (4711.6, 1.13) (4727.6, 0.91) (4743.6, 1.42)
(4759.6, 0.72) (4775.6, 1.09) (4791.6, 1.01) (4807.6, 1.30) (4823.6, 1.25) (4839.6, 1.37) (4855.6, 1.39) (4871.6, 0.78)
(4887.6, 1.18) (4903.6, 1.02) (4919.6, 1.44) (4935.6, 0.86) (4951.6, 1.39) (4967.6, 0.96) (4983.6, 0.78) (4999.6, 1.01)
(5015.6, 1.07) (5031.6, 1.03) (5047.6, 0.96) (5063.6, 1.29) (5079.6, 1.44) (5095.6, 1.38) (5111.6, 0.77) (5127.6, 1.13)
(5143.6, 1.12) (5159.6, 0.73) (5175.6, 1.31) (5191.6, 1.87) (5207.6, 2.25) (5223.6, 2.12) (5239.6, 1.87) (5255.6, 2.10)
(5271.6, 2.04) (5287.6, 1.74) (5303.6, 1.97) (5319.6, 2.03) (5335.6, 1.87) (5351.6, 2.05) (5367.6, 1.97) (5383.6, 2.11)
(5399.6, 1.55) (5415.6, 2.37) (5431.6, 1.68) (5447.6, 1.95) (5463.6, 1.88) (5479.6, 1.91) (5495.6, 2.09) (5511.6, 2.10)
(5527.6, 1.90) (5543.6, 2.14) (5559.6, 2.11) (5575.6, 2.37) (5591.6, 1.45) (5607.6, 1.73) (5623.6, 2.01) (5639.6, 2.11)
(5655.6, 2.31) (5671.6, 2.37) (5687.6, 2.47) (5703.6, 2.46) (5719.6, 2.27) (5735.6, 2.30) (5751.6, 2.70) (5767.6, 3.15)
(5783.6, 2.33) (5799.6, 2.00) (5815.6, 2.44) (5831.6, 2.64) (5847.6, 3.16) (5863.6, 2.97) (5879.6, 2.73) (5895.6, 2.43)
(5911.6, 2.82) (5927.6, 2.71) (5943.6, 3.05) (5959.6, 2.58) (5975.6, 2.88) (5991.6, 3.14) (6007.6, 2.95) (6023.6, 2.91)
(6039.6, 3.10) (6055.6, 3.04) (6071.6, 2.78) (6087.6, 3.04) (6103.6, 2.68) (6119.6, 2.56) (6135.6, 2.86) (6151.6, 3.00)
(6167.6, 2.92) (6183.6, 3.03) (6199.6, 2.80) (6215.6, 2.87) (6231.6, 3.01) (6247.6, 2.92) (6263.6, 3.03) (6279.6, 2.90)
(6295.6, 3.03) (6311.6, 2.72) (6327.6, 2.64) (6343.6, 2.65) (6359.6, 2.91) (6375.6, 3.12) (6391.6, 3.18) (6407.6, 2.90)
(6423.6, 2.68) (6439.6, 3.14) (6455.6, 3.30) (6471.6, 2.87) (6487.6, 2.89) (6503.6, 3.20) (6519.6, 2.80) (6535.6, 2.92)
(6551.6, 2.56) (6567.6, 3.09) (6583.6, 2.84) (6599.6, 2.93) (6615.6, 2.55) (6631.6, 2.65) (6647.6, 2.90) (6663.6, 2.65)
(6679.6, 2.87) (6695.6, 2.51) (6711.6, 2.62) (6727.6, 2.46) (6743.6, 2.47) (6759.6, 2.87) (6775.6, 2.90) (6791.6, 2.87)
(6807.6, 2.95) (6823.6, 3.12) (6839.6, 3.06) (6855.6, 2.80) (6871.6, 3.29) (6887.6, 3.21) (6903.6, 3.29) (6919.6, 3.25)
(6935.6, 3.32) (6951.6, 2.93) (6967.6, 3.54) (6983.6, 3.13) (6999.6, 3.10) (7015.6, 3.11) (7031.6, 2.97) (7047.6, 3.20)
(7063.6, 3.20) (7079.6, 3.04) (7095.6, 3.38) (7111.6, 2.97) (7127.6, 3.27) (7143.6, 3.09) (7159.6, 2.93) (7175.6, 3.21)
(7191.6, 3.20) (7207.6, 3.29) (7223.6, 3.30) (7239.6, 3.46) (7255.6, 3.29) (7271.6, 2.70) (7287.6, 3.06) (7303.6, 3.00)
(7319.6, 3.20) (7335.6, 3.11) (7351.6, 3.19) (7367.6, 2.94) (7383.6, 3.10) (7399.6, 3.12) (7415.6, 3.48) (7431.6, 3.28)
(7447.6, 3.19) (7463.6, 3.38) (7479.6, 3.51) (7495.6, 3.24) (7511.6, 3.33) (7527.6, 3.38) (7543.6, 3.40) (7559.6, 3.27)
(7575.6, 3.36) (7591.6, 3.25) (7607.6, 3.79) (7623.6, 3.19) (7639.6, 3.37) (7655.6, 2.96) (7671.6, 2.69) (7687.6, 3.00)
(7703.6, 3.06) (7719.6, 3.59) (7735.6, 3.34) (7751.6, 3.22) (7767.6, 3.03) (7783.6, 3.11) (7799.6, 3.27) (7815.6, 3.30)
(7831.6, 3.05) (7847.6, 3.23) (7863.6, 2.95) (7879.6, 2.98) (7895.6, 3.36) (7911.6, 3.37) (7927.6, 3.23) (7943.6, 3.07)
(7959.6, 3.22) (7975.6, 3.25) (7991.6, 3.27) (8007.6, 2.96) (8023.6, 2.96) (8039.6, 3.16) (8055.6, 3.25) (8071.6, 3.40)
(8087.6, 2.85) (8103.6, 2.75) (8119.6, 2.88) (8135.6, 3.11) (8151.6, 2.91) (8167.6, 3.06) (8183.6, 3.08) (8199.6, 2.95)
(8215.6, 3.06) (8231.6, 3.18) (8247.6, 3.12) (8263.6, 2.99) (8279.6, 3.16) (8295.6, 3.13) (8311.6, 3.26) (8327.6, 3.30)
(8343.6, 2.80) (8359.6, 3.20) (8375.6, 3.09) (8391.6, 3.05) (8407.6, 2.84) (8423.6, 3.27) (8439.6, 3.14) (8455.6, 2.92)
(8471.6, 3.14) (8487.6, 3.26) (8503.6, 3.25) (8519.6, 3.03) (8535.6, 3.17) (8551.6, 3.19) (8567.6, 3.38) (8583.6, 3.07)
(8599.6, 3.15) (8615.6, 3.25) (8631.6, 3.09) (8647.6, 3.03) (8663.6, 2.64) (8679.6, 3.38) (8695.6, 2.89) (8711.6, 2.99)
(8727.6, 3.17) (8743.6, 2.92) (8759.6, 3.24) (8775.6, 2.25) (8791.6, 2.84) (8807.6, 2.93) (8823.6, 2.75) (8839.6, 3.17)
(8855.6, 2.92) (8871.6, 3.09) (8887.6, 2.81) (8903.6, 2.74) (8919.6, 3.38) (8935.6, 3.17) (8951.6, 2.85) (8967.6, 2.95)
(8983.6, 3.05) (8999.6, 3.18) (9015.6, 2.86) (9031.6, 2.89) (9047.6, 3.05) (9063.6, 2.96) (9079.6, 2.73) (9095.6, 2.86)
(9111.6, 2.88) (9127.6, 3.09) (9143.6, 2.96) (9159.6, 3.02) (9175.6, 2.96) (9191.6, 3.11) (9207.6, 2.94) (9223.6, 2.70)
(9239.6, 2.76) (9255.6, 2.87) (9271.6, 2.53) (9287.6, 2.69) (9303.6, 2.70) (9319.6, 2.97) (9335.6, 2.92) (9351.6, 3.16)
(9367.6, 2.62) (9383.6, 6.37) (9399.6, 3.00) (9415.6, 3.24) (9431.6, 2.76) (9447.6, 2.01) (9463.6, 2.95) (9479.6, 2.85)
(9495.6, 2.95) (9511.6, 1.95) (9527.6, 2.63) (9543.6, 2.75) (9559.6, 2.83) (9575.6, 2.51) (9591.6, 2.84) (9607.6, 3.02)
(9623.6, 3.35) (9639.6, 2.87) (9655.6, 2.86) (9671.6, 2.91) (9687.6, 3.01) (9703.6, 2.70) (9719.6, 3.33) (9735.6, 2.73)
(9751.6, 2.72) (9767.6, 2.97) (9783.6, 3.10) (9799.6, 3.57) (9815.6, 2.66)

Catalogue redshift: 0.30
